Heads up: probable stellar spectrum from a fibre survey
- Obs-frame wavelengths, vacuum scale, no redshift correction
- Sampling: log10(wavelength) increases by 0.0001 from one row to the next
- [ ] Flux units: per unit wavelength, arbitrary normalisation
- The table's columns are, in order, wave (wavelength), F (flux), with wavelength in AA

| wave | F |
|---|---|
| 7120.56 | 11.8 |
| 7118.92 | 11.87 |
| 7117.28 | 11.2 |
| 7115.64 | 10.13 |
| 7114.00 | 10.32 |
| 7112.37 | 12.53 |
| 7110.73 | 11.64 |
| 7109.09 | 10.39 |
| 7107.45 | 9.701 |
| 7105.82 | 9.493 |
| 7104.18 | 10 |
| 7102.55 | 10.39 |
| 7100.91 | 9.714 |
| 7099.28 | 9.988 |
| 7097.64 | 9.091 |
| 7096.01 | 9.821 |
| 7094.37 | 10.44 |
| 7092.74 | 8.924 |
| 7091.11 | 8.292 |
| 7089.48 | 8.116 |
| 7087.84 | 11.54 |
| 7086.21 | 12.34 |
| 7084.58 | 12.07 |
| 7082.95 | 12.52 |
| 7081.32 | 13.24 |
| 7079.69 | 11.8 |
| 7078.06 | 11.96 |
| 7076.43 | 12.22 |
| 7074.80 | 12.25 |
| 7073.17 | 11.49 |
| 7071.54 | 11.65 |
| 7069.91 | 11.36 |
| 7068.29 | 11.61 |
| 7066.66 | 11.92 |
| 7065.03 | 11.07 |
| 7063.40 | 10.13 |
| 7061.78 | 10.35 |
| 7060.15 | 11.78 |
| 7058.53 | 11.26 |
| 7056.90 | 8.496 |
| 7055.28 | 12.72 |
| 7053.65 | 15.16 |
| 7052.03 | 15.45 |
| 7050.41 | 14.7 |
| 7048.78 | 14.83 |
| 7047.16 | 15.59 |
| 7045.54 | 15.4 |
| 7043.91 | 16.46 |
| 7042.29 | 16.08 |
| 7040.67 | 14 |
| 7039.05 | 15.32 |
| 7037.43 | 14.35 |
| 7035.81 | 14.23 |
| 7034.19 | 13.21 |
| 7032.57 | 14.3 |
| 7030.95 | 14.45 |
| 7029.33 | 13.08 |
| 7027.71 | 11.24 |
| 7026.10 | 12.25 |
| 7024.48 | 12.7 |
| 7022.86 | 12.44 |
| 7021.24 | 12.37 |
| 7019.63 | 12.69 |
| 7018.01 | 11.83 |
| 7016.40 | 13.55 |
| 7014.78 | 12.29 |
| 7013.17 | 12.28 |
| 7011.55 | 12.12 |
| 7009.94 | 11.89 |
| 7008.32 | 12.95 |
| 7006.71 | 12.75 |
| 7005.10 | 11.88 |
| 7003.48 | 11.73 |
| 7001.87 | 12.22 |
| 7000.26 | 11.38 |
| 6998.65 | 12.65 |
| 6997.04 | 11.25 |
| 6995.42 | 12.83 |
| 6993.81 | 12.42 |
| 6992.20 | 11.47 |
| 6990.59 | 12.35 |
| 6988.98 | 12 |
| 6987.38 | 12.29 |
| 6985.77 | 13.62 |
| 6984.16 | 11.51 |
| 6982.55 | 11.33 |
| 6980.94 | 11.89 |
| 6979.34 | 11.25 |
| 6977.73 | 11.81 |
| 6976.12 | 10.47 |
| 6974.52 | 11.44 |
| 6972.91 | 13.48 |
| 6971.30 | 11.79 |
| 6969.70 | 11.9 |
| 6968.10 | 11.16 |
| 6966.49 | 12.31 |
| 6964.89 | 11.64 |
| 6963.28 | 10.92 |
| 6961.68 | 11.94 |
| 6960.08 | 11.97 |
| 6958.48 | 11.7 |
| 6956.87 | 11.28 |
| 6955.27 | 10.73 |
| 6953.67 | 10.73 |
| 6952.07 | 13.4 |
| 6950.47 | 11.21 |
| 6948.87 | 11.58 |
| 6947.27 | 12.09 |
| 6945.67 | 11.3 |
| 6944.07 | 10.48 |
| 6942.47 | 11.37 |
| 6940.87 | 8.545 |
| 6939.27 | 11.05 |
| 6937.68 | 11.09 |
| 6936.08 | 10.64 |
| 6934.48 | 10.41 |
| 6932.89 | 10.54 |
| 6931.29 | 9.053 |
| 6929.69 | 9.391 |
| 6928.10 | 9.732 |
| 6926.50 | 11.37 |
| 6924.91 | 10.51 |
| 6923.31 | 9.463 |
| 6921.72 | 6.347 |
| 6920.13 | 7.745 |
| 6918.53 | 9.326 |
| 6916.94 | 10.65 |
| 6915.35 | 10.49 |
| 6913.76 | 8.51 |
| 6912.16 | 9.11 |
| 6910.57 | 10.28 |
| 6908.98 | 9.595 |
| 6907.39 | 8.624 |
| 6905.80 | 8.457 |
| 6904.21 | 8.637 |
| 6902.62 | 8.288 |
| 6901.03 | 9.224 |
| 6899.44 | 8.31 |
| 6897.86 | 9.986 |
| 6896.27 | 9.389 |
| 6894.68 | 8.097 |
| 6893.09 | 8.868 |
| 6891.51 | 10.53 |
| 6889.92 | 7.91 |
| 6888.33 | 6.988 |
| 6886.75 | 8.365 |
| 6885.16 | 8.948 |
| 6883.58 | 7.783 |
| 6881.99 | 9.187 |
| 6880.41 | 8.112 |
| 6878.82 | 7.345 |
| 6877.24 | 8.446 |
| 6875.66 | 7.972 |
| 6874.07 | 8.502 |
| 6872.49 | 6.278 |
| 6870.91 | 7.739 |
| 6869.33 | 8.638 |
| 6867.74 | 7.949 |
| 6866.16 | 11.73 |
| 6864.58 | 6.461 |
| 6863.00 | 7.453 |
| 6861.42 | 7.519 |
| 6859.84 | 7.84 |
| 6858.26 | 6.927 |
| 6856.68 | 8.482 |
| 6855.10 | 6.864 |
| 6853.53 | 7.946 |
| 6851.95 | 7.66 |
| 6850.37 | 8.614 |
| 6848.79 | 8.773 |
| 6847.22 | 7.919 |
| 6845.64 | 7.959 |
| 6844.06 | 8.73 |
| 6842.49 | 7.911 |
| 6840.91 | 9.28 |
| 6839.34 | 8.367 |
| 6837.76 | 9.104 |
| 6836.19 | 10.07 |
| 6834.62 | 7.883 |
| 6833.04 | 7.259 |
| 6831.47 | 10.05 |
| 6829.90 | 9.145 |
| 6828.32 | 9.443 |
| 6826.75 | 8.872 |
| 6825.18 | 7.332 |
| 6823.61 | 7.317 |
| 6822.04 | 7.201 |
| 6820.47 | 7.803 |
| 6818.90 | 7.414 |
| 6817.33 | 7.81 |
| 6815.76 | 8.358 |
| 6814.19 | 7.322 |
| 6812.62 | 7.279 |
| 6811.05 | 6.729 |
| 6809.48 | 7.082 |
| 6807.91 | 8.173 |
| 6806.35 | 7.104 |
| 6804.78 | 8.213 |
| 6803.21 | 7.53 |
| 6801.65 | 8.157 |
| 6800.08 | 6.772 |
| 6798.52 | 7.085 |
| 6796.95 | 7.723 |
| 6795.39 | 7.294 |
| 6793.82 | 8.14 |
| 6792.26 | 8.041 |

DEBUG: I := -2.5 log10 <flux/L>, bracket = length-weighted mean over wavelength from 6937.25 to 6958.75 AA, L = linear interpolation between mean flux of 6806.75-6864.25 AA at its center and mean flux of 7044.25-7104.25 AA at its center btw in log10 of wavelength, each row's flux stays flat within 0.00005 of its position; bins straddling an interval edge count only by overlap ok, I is -0.15 mag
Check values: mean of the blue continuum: 8.03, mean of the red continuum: 11.7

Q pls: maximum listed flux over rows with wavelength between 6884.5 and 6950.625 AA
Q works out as 12.09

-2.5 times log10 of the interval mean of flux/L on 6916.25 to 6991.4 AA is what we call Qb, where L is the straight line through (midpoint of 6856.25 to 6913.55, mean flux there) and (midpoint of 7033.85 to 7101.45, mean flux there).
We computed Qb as -0.120 mag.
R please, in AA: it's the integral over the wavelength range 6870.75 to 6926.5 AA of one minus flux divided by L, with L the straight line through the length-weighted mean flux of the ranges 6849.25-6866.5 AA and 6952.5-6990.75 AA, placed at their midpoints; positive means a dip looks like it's 3.1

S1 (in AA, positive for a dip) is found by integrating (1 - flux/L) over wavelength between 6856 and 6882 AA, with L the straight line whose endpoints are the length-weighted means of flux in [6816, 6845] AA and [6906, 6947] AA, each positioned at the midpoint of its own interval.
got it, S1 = 2.8 AA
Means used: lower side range 8.39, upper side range 9.83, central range 8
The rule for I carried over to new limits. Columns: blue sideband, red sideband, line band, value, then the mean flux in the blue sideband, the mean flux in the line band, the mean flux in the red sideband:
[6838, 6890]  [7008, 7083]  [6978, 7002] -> -0.06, 8.09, 12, 12.9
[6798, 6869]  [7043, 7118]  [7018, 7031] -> -0.16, 8.03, 12.5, 11.6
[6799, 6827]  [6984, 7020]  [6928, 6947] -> 0.03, 7.55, 10.4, 12.3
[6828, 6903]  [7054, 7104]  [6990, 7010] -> -0.21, 8.37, 12.1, 11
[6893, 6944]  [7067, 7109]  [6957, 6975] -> -0.20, 9.5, 11.8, 10.8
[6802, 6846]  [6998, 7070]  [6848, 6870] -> 0.11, 8.1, 8.06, 12.9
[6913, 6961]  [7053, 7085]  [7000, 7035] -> -0.12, 10.4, 12.5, 11.7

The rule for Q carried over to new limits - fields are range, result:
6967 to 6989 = 13.62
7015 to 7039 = 14.45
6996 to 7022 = 13.55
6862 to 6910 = 11.73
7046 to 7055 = 15.59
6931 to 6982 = 13.48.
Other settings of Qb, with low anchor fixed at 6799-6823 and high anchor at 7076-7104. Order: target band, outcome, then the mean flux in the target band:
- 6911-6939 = -0.10 mag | 9.7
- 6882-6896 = -0.01 mag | 8.51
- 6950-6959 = -0.25 mag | 11.5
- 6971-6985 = -0.23 mag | 11.7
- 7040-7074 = -0.25 mag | 12.9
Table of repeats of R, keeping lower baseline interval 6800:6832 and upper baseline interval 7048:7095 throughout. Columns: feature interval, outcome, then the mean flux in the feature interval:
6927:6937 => -0.4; 10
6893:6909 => 0.6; 8.83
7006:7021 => -2.3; 12.5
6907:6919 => -0.4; 9.61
